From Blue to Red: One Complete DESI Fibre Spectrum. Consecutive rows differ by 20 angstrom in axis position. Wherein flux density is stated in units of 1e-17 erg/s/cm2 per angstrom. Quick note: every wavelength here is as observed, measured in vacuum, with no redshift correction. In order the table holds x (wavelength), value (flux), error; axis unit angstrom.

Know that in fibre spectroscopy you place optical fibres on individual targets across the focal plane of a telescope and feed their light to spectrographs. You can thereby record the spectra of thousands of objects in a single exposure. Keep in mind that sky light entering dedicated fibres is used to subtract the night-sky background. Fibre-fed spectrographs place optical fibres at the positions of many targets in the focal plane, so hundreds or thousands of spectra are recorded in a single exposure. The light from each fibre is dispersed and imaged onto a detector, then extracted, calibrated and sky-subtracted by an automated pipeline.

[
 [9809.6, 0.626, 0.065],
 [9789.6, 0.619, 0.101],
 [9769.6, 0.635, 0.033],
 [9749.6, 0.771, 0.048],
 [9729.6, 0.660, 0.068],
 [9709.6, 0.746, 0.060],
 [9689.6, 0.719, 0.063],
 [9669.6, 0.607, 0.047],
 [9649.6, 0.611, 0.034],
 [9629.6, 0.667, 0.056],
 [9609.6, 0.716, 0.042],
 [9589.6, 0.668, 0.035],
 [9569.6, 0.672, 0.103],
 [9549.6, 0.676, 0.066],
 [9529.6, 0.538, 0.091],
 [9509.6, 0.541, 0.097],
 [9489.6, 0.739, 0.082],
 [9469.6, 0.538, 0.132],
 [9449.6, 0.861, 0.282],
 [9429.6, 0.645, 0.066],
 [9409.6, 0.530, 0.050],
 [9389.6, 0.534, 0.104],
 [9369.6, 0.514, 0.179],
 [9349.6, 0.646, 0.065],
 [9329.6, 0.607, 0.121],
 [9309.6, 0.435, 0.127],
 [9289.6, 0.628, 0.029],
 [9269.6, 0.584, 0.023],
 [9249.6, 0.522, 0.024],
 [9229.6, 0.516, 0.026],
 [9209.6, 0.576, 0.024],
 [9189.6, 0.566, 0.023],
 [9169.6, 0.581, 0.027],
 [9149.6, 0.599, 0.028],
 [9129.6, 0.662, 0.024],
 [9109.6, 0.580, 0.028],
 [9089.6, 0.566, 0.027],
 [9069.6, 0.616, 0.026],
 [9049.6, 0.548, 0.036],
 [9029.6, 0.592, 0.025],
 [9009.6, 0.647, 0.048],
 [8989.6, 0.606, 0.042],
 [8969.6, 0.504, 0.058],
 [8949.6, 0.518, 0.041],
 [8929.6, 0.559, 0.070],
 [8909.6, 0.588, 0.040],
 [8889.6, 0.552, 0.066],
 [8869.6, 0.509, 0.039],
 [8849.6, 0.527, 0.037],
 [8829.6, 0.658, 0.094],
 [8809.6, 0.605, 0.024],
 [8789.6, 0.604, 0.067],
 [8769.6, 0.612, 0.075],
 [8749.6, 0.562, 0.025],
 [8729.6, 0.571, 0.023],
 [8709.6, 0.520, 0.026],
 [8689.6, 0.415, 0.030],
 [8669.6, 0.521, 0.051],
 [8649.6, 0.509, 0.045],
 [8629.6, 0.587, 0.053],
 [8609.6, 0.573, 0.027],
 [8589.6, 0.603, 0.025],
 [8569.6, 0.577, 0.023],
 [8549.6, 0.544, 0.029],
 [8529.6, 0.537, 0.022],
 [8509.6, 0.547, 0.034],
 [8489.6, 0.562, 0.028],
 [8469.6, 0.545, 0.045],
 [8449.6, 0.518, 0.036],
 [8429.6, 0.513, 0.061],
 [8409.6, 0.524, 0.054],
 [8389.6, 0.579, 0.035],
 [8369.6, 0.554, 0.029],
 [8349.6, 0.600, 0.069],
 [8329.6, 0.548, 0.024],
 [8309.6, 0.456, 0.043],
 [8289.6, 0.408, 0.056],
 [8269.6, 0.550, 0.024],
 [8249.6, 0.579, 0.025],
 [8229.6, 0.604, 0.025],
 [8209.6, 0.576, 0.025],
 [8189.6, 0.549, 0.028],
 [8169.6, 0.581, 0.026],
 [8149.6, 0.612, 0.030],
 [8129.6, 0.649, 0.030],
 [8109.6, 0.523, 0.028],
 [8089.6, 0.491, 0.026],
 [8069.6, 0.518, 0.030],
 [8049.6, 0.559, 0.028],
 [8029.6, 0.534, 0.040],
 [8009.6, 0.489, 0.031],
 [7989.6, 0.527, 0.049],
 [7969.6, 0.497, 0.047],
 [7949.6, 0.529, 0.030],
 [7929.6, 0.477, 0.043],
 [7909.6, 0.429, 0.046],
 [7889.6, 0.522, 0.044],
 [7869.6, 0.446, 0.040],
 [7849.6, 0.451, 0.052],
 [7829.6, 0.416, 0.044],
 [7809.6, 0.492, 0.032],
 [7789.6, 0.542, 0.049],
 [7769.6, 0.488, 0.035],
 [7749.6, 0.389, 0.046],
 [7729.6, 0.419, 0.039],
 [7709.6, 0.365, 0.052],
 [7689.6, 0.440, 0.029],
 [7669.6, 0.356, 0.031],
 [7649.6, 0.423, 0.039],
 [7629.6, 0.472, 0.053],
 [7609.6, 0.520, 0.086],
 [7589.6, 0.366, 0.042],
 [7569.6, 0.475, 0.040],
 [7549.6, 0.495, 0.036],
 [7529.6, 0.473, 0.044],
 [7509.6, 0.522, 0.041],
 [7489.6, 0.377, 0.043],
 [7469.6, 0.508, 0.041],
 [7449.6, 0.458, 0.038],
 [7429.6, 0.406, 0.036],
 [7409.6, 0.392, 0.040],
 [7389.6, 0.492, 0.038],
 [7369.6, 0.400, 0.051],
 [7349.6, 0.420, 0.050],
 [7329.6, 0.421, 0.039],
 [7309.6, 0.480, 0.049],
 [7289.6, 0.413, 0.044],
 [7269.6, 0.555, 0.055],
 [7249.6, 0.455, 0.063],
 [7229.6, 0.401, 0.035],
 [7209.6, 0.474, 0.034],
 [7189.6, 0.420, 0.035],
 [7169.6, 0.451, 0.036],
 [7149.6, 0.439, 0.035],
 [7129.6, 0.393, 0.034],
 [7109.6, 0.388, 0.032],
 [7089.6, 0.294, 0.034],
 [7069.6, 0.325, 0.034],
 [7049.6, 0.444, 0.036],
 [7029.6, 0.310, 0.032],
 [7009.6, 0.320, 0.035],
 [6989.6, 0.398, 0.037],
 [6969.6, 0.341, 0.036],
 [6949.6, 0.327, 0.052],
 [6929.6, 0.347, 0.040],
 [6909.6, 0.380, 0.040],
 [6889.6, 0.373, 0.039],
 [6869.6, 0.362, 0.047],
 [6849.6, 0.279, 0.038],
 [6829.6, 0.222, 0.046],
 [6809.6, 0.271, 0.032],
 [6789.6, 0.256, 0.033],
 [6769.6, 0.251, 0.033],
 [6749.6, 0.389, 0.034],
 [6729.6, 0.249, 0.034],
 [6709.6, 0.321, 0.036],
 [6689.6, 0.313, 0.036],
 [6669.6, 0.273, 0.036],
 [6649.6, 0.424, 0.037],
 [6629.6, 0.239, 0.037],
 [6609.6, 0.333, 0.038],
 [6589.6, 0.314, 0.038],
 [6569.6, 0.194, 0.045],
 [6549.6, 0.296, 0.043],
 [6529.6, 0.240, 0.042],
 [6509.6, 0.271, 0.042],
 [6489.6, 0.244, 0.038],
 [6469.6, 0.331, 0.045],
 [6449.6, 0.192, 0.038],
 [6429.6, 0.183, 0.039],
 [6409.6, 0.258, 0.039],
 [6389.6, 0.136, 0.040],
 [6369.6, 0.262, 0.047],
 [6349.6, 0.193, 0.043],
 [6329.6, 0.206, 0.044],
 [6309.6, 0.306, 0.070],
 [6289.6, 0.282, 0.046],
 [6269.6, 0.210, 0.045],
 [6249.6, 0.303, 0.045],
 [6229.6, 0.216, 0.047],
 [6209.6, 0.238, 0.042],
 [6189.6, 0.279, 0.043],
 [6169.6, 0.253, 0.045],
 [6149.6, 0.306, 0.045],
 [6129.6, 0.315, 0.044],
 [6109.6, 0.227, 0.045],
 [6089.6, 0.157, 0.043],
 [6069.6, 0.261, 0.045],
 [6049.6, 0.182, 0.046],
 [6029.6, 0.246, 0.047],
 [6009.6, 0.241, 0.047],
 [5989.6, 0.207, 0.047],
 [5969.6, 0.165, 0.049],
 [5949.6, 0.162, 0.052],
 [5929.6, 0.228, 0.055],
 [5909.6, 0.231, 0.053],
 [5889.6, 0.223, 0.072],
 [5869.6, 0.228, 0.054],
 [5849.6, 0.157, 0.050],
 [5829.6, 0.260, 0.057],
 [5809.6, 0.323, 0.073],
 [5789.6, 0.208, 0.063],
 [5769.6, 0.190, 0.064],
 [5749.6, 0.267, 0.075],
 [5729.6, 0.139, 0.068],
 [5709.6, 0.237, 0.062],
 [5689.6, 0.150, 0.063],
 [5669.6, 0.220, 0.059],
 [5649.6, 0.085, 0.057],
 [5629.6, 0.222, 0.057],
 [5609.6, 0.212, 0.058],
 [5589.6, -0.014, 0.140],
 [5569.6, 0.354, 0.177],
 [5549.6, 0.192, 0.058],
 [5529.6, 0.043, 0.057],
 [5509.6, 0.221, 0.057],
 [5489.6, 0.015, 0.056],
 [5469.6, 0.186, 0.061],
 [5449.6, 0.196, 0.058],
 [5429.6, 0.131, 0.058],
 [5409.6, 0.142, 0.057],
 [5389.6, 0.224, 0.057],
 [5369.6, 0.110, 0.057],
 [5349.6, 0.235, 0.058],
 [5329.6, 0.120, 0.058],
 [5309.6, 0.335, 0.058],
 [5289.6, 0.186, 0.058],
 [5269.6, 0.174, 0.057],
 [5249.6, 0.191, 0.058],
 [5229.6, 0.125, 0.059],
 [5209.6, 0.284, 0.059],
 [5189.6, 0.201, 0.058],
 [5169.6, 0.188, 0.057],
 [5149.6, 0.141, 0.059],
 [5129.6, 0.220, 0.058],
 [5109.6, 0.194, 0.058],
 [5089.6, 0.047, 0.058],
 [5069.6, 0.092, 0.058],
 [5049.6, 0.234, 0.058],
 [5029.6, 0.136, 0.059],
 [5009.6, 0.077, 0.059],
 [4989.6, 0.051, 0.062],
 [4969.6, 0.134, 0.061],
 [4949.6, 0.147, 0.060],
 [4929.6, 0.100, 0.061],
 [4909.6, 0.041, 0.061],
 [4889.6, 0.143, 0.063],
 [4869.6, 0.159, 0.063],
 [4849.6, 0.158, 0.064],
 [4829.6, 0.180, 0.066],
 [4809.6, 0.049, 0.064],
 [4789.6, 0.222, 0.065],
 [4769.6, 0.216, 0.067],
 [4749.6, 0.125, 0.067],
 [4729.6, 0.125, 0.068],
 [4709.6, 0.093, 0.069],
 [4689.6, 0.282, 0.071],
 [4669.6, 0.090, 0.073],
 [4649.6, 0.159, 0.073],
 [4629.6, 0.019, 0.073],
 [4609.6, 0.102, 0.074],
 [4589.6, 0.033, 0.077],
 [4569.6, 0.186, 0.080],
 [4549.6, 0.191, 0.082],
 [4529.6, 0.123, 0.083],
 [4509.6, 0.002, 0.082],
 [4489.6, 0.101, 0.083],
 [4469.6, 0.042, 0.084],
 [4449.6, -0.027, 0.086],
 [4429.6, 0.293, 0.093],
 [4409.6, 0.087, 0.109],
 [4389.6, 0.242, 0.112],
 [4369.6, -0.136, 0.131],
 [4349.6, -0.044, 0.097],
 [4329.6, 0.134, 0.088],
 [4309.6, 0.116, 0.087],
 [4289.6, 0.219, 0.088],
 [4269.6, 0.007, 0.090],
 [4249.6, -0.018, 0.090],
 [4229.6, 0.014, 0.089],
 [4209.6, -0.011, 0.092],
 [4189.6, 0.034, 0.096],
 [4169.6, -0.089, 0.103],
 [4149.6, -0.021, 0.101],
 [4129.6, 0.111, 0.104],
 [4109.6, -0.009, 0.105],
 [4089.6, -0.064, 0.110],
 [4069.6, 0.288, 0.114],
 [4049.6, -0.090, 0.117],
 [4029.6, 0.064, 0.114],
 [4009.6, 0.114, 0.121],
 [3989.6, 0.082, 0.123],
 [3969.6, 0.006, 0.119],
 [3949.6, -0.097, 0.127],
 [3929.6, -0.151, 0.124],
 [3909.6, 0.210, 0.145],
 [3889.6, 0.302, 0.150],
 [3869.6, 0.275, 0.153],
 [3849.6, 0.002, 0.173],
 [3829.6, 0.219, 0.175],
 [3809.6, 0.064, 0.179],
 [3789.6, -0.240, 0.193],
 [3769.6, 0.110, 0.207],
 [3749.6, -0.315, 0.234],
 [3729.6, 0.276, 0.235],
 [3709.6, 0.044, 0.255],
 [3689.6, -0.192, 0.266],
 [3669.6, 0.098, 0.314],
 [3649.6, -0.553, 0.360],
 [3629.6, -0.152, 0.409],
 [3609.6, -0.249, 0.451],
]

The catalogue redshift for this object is 0.78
